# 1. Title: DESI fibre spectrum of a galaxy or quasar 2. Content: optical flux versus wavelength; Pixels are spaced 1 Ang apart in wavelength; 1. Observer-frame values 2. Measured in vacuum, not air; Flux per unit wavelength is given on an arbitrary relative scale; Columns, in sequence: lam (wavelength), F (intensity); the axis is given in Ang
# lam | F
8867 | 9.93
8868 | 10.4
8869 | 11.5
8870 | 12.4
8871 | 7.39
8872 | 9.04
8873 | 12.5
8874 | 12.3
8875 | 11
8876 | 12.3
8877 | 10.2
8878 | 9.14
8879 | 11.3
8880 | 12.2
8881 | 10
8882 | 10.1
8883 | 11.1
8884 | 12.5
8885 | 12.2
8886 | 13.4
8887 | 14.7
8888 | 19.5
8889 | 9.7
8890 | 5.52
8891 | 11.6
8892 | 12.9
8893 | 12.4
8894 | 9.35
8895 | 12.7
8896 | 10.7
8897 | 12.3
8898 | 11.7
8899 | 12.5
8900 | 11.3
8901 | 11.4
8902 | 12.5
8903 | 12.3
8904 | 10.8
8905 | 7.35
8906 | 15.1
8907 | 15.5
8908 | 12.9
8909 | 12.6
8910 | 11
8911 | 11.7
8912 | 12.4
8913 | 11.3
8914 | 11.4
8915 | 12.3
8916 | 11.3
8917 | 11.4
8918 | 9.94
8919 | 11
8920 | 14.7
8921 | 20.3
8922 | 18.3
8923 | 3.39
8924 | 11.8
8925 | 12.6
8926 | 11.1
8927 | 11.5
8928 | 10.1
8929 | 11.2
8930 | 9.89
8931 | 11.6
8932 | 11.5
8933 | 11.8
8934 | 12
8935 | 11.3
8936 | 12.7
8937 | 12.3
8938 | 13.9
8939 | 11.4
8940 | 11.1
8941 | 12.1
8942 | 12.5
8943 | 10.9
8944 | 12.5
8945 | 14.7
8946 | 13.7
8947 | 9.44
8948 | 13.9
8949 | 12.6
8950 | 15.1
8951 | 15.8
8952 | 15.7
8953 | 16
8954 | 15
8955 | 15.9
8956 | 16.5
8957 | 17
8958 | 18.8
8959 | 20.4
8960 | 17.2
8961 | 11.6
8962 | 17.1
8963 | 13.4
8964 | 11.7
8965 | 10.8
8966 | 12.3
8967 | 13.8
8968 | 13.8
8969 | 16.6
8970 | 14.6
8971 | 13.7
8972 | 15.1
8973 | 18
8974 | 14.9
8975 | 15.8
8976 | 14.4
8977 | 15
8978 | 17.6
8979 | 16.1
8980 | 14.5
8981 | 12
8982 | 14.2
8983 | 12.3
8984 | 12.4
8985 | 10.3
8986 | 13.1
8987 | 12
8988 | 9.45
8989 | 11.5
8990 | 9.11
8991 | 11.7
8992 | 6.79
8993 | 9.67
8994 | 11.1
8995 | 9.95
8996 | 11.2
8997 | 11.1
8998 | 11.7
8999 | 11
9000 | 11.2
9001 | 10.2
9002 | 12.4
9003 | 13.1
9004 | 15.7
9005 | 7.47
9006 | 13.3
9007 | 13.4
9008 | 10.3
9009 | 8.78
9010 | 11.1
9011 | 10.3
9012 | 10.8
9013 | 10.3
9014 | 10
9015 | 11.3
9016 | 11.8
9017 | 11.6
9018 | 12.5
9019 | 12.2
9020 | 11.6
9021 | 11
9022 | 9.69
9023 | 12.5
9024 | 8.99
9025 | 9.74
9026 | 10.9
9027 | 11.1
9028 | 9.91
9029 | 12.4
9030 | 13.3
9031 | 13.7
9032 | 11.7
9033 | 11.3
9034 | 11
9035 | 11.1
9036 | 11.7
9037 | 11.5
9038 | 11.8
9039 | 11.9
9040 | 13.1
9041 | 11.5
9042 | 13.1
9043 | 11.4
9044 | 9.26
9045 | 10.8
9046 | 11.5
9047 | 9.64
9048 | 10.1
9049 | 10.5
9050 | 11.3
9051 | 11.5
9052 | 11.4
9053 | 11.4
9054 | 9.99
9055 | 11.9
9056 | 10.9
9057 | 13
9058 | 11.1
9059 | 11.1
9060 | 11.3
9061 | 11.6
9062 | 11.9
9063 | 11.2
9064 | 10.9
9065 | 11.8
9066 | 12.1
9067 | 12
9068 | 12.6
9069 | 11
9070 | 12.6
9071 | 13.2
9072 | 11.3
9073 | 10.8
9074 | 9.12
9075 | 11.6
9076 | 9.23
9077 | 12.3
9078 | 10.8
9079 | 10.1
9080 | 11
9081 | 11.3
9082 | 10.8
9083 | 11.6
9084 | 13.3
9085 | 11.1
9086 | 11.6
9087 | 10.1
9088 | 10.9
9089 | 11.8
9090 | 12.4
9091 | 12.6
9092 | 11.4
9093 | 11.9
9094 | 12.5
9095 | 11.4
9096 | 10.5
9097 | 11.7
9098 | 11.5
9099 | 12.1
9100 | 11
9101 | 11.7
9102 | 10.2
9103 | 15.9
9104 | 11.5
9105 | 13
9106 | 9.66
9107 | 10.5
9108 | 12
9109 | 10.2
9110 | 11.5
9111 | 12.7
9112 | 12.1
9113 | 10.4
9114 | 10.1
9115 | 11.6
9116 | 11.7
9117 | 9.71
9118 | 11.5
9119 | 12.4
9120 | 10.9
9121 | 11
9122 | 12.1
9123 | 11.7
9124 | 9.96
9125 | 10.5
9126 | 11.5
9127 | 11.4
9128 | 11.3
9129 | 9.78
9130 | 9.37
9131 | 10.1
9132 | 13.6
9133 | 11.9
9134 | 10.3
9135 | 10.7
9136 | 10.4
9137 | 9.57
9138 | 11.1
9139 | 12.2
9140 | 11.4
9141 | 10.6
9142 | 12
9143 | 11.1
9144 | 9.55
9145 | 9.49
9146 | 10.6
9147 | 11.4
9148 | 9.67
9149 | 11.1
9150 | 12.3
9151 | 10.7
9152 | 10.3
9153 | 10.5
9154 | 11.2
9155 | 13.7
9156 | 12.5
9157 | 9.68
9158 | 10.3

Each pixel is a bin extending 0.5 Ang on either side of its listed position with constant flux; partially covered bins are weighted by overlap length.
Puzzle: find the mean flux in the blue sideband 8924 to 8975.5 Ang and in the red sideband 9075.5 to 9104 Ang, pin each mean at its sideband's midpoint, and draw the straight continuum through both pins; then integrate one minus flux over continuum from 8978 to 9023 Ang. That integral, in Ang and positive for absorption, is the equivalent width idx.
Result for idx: 4.9 Ang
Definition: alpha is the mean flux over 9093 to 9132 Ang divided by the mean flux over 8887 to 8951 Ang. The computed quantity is 0.94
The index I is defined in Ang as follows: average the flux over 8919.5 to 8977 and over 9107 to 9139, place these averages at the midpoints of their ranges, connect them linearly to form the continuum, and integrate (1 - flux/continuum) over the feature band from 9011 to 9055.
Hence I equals 4.1 Ang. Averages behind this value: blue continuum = 13.7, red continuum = 11.1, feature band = 11.2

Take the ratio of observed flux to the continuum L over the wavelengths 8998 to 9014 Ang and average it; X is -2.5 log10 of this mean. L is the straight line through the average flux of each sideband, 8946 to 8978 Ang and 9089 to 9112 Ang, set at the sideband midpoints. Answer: 0.23 mag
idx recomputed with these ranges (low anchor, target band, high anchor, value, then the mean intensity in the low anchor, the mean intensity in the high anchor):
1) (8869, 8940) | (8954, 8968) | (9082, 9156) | -4.1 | 11.8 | 11.3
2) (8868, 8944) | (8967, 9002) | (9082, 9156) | -3.4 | 11.8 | 11.3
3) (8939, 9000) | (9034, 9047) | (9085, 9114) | 1.0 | 13.4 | 11.6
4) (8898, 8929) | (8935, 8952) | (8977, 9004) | -1.2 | 12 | 11.9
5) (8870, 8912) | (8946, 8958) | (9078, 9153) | -3.5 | 11.6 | 11.2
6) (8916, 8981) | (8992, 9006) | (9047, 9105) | 1.8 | 13.6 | 11.5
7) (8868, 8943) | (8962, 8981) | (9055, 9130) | -4.8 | 11.8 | 11.4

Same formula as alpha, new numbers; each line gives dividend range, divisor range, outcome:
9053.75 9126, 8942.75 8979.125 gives 0.77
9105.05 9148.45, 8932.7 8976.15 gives 0.78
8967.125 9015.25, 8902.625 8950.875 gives 1.01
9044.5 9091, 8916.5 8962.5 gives 0.85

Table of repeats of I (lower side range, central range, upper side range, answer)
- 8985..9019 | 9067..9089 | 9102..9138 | -0.3 Ang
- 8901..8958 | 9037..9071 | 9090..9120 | 1.2 Ang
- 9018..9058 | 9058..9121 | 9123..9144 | -1.9 Ang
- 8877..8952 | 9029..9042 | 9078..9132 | -0.5 Ang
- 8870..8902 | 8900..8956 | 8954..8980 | 4.0 Ang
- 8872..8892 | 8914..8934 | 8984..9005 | -0.8 Ang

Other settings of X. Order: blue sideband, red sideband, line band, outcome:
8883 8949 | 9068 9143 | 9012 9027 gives 0.06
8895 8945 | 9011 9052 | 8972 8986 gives -0.23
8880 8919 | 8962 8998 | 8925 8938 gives 0.06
